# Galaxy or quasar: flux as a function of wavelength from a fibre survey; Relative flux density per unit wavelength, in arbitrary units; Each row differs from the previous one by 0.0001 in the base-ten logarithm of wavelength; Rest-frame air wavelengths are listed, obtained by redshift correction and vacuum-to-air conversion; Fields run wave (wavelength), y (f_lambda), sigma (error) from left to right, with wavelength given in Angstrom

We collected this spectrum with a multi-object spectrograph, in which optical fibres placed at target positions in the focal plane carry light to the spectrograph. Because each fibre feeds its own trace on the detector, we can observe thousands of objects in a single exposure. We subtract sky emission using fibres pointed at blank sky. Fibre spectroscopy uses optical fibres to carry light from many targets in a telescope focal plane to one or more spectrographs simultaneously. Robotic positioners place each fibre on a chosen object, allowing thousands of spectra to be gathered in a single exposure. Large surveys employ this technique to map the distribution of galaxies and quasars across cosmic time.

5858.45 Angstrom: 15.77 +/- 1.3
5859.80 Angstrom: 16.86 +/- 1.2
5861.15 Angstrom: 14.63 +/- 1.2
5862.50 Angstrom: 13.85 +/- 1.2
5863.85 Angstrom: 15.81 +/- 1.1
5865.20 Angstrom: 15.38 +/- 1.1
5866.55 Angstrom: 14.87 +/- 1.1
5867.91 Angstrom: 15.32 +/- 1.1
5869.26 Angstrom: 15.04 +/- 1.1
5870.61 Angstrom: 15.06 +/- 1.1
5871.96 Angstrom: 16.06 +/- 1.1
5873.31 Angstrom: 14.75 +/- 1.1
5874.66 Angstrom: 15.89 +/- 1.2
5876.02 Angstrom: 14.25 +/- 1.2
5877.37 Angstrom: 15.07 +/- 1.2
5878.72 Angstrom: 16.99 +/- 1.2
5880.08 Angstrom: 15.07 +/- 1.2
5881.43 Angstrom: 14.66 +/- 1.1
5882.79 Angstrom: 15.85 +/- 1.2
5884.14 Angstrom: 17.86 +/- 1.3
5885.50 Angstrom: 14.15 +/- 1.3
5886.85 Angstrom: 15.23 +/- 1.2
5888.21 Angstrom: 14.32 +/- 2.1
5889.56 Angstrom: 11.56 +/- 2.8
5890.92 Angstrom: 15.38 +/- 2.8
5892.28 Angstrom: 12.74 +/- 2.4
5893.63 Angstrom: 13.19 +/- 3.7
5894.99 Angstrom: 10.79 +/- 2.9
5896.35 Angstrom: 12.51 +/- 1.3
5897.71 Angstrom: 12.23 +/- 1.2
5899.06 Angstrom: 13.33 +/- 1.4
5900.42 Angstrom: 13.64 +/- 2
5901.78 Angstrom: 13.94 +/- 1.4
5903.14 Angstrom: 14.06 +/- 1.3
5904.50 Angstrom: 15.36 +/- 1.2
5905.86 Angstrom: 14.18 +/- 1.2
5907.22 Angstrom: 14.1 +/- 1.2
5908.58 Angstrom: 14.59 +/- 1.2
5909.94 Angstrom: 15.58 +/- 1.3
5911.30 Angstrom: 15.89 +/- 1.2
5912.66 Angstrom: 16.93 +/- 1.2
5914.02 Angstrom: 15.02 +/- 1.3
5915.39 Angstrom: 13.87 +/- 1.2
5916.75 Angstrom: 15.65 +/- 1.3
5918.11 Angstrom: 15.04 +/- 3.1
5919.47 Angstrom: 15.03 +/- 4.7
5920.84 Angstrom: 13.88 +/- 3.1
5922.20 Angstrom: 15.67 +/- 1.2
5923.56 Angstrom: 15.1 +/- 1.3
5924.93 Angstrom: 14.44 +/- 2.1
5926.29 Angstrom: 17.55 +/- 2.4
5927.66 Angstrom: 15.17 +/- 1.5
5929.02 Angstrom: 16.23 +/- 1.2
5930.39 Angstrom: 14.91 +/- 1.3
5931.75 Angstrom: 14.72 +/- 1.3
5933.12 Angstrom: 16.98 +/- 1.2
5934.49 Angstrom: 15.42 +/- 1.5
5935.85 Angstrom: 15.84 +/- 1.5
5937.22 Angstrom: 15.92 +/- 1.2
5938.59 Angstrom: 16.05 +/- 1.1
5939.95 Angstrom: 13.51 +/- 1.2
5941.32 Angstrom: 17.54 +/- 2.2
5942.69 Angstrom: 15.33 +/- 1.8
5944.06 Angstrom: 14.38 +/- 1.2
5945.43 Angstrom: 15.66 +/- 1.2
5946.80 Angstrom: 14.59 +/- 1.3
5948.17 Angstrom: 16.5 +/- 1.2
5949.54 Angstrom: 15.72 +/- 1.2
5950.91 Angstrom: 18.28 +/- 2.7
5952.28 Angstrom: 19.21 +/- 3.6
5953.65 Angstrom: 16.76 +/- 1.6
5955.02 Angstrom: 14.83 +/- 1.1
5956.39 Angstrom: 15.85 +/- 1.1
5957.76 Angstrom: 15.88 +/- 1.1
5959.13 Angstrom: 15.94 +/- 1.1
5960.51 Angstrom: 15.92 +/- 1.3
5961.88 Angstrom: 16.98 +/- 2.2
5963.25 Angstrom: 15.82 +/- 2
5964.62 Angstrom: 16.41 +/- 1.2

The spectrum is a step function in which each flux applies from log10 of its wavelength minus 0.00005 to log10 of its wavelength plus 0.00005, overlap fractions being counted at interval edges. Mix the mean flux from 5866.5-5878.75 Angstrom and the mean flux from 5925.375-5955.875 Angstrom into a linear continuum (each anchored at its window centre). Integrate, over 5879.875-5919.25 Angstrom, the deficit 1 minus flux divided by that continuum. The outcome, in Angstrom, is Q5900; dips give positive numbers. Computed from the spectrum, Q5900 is 2.96 Angstrom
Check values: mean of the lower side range 15.3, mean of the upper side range 15.9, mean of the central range 14.4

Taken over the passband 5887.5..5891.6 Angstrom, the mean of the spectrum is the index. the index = 13.8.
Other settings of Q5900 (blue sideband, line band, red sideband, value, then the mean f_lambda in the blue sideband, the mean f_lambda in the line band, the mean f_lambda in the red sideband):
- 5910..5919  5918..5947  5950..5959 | 1.04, 15.4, 15.4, 16.7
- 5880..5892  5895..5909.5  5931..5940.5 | 1.32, 14.8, 13.7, 15.5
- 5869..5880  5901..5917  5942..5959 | 0.81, 15.4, 14.9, 16.1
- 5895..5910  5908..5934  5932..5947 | -1.30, 13.7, 15.4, 15.6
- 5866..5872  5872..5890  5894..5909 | -0.70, 15.2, 15.1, 13.5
